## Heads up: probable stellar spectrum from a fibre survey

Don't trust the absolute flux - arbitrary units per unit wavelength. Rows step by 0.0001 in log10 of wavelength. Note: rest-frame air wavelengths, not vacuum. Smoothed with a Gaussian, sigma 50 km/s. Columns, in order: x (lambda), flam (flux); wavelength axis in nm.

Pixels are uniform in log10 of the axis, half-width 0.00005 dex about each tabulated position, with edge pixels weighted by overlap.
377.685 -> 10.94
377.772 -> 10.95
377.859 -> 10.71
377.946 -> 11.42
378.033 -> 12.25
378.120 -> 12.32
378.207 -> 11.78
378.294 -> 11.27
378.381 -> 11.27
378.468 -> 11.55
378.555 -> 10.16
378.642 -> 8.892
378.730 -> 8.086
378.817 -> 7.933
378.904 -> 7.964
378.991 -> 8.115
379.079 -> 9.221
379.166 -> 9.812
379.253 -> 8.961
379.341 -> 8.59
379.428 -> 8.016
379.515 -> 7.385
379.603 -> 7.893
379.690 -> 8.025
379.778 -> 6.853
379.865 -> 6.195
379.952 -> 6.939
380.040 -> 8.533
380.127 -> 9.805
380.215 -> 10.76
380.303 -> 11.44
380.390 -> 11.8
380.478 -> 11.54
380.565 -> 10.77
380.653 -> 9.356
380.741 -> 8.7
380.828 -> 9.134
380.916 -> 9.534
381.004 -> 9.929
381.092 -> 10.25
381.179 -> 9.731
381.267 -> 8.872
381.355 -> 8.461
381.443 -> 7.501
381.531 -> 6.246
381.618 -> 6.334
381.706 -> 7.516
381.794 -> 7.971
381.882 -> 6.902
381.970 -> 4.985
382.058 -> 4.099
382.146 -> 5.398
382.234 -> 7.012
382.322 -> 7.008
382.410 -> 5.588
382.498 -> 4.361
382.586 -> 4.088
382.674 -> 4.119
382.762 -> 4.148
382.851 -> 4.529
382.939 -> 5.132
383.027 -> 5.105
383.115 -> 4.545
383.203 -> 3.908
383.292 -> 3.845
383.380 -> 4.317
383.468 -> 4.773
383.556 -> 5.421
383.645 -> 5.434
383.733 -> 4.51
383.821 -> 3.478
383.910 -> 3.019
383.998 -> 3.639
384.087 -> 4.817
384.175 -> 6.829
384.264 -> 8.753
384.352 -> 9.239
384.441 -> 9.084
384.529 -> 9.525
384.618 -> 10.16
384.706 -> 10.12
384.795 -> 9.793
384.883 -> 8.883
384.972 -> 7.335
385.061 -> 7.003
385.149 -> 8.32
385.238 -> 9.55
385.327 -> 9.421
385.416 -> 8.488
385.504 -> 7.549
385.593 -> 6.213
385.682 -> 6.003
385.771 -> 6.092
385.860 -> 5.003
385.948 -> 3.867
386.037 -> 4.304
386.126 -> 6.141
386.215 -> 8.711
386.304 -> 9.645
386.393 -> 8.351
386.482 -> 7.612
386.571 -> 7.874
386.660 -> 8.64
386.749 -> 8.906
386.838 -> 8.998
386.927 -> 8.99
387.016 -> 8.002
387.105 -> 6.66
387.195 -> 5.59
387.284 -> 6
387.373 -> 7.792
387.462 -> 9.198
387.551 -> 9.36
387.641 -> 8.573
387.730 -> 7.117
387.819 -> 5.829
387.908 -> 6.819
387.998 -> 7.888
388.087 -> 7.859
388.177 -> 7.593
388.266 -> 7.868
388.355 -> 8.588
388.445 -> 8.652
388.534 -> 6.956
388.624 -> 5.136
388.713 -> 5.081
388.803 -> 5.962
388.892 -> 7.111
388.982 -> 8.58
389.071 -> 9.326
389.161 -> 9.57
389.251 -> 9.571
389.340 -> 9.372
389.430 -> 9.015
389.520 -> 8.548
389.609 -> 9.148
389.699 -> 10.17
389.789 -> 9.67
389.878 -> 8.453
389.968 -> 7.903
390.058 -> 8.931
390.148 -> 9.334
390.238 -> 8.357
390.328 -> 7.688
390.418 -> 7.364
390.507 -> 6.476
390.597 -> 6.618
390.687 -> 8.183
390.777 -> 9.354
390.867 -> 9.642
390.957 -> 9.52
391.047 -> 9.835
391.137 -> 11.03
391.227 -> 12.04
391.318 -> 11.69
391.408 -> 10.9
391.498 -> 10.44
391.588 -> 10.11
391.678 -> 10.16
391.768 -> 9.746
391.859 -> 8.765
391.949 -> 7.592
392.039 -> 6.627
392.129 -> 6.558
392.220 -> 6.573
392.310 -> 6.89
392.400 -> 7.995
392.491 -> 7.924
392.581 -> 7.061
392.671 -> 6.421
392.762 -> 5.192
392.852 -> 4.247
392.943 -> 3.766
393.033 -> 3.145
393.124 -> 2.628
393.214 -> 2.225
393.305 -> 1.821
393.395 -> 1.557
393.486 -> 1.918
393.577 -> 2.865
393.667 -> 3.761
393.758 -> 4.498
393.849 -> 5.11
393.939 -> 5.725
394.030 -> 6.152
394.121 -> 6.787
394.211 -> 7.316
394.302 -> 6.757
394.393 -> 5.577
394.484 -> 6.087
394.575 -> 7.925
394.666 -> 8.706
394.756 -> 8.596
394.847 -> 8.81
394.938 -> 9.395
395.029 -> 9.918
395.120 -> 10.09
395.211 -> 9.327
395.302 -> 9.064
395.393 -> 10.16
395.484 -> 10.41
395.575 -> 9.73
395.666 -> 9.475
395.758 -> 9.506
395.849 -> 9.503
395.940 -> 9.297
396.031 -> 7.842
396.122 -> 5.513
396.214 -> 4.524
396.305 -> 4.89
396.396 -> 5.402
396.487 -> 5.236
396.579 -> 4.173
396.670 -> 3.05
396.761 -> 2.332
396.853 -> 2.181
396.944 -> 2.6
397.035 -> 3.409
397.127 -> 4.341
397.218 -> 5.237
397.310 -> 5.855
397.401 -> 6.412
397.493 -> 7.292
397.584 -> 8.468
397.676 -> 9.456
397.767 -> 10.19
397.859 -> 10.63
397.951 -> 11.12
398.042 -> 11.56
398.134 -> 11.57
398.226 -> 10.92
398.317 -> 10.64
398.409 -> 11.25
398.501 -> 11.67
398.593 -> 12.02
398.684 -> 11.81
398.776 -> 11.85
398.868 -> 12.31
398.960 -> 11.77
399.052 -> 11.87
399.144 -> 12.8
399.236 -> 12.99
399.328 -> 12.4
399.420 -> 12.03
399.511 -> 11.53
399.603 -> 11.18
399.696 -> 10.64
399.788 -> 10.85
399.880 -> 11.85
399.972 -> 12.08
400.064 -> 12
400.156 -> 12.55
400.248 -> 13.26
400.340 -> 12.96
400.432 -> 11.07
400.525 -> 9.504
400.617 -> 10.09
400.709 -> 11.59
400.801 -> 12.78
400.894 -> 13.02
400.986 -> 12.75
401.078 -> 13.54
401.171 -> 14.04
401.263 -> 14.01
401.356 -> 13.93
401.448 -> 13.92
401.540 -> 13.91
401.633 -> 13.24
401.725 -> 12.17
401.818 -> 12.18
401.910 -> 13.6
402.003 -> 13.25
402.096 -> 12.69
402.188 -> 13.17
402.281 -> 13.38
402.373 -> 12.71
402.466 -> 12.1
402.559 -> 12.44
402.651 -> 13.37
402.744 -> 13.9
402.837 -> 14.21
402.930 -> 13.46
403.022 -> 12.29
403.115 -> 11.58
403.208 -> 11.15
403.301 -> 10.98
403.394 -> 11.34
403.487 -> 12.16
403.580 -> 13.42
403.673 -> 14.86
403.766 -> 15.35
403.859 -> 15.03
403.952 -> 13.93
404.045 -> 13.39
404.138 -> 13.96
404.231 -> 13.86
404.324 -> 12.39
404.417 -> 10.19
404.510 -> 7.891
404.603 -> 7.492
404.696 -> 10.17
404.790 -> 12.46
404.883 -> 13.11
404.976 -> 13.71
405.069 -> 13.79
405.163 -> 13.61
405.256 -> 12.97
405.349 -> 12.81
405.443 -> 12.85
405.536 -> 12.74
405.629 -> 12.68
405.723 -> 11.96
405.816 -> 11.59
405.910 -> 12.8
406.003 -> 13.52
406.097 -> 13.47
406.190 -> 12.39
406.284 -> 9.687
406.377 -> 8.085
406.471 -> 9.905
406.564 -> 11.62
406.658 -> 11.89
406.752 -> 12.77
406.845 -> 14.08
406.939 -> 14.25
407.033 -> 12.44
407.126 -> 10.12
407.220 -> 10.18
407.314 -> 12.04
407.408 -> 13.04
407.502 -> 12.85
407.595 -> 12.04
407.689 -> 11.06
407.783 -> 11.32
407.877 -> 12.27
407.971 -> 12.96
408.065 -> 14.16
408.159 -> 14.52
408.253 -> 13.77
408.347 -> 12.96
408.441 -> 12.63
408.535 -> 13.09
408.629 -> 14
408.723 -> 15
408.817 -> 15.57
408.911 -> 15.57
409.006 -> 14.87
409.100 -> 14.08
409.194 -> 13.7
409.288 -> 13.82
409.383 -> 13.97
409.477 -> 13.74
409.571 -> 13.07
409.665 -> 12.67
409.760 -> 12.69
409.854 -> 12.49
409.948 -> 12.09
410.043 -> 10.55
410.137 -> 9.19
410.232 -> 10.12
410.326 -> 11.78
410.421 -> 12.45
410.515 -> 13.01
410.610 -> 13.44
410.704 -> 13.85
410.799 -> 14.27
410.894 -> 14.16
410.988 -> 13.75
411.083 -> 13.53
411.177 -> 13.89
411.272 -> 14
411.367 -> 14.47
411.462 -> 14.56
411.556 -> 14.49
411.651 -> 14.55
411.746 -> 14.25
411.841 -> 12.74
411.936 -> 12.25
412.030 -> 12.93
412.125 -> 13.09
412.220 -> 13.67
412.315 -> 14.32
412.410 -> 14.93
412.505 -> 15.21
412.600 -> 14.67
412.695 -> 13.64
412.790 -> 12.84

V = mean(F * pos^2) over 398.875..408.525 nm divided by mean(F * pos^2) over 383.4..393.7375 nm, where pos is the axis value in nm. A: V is 1.8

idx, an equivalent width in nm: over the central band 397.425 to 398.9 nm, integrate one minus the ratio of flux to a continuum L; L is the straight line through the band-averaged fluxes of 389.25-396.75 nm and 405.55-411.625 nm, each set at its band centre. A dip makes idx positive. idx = -0.24 nm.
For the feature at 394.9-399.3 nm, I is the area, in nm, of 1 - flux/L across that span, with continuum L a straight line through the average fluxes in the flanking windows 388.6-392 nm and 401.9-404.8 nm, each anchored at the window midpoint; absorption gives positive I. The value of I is 0.913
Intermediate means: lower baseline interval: 8.87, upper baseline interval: 12.6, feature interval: 8.58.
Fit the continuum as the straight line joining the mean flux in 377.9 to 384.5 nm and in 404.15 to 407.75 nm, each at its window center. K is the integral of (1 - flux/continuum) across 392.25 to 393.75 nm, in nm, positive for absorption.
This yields 0.82 nm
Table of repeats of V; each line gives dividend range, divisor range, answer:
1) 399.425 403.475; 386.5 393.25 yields 1.67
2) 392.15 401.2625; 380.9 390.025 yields 1.24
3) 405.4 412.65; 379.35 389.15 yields 2.01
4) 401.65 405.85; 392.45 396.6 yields 2.05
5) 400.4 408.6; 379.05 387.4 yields 1.91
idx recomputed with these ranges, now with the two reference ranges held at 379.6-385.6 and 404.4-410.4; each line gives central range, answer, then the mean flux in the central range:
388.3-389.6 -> 0.090 nm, 8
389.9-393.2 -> 0.427 nm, 7.91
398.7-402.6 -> -0.494 nm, 12.4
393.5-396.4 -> 0.713 nm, 7.43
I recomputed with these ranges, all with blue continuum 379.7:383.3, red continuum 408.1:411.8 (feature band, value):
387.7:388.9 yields 0.24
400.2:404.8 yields -0.30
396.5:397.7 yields 0.65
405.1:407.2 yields 0.07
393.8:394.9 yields 0.34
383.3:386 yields 0.40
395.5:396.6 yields 0.34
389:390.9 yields 0.09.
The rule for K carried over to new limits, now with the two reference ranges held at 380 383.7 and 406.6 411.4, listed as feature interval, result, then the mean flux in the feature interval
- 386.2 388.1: 0.076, 7.92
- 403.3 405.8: -0.111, 12.6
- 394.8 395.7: 0.034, 9.64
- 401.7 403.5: -0.155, 12.6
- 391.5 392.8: 0.215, 7.79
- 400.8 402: -0.208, 13.3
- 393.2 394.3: 0.613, 4.3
